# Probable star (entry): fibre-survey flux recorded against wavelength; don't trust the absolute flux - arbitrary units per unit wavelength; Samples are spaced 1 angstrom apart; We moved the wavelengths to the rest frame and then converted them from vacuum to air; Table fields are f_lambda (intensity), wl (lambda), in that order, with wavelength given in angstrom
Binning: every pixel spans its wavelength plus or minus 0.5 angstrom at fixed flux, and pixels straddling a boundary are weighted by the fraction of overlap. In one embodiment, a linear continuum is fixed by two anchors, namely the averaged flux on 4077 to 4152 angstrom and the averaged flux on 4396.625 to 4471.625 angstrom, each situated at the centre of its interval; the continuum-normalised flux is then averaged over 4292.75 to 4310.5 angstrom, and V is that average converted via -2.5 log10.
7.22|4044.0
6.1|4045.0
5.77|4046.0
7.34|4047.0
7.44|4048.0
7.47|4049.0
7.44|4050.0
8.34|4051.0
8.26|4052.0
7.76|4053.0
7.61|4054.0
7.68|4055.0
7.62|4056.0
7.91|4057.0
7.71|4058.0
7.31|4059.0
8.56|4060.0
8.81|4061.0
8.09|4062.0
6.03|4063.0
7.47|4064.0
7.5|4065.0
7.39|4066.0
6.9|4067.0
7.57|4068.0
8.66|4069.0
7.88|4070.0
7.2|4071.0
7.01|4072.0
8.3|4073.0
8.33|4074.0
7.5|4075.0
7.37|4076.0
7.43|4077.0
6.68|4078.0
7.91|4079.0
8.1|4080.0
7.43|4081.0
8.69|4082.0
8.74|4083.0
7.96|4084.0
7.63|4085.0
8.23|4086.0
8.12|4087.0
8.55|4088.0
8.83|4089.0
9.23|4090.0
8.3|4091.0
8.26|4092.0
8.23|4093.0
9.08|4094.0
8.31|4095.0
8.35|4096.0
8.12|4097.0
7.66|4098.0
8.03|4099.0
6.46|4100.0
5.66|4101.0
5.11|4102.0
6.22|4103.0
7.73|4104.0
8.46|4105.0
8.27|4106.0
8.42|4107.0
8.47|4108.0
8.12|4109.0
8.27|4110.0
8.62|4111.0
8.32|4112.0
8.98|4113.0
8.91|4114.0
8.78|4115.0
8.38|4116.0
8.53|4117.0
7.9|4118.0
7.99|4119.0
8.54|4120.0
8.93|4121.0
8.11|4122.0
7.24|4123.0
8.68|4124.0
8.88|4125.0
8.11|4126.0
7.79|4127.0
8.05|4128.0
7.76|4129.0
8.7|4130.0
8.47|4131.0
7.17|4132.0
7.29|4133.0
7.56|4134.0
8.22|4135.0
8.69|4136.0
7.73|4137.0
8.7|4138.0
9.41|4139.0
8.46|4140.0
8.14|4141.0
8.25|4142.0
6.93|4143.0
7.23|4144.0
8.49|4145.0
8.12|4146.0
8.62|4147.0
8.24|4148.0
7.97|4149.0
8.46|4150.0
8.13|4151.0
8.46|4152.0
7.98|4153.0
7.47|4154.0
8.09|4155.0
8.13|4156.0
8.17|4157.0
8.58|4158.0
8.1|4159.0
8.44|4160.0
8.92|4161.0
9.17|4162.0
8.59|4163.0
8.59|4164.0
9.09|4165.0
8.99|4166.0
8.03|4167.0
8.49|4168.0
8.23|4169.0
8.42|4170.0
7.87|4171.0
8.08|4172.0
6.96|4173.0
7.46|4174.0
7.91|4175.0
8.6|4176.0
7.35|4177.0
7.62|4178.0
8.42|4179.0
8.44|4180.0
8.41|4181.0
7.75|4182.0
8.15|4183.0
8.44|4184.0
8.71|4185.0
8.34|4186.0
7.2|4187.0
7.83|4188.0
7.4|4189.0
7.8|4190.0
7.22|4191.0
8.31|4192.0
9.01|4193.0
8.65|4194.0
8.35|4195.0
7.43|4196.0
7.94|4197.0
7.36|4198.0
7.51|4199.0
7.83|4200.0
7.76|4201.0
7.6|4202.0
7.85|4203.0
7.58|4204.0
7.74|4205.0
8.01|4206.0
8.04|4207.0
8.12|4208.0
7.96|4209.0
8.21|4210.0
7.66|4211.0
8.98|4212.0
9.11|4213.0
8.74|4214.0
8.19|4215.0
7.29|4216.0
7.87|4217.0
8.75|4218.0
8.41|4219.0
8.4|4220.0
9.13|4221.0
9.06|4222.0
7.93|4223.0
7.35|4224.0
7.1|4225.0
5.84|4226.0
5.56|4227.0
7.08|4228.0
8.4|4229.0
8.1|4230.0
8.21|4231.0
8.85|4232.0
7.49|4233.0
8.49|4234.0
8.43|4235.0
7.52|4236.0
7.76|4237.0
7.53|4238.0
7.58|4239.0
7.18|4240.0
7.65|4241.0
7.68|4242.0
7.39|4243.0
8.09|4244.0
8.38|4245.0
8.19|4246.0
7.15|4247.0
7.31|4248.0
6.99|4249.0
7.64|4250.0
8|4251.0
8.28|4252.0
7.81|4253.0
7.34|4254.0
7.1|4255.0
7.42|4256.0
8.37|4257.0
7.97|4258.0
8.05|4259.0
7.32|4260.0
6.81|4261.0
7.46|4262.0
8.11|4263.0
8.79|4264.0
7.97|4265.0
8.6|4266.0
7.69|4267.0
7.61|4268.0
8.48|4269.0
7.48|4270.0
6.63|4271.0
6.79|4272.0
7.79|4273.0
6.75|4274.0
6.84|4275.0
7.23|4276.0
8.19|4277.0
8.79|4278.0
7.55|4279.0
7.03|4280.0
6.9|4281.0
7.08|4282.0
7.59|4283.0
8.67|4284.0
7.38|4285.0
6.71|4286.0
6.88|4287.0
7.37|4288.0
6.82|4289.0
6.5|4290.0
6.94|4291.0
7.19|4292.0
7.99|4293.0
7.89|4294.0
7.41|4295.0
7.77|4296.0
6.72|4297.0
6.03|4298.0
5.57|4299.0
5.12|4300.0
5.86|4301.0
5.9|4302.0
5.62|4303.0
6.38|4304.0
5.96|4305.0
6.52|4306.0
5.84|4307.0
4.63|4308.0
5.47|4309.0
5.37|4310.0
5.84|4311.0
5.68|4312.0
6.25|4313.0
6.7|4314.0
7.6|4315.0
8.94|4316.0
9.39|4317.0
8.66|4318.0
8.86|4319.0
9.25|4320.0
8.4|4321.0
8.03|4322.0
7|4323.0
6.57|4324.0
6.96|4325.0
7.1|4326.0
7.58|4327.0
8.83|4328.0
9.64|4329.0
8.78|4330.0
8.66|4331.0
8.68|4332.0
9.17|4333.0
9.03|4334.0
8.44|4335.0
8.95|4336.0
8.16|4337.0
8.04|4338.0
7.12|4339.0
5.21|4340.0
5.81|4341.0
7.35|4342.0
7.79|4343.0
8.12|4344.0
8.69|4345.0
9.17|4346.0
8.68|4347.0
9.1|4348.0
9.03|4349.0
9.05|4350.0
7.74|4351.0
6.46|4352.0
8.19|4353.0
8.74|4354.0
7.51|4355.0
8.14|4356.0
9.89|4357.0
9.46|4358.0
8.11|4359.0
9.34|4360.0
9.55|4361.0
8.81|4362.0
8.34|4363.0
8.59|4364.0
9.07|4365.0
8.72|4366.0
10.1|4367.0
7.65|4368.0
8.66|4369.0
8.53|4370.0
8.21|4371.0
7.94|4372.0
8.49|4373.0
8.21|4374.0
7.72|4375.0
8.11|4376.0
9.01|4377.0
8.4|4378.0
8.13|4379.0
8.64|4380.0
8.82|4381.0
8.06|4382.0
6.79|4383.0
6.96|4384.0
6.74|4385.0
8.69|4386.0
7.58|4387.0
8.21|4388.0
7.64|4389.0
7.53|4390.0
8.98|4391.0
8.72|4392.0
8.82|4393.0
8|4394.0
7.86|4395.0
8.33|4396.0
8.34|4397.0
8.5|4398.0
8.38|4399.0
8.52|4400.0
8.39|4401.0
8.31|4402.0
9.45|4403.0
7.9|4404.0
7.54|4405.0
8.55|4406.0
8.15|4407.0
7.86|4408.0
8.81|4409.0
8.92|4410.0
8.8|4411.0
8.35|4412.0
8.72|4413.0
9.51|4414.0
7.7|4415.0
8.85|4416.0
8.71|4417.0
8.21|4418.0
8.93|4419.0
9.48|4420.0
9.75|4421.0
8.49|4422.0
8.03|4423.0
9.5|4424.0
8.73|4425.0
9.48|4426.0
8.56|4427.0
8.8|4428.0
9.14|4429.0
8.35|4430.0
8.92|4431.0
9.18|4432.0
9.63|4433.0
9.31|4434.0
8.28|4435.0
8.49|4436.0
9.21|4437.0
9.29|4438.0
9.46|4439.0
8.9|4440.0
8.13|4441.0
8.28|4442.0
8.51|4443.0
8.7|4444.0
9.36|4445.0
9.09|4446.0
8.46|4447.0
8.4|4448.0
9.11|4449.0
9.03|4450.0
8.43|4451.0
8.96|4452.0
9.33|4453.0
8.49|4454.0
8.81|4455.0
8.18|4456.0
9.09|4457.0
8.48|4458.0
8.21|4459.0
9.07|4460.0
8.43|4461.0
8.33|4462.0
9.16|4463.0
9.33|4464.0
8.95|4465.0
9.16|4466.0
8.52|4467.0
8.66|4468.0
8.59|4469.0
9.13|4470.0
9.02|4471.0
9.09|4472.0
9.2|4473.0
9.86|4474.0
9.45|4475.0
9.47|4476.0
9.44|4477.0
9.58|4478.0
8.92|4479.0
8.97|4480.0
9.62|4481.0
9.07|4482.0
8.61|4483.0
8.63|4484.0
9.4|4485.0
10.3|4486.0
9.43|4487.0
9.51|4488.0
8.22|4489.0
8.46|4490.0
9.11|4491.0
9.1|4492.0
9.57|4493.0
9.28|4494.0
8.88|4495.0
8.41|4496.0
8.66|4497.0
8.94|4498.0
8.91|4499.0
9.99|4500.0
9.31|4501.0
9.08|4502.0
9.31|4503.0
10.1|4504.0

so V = 0.34 mag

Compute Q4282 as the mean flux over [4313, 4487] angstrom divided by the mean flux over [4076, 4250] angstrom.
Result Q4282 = 1.06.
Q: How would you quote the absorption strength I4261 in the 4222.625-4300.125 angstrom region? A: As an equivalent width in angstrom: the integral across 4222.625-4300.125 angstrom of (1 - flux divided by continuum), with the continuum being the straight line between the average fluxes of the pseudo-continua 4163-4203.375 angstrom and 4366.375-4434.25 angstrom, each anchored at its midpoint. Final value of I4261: 6.6 angstrom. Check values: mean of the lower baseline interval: 8.04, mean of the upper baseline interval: 8.47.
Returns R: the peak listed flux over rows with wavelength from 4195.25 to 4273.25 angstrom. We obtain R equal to 9.13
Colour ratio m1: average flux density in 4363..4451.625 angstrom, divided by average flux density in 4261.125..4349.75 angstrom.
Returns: 1.15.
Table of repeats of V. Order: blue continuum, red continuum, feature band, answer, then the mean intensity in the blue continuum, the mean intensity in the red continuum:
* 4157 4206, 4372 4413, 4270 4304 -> 0.165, 8.09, 8.23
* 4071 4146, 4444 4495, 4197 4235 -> 0.052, 8.04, 9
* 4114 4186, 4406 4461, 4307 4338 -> 0.111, 8.21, 8.78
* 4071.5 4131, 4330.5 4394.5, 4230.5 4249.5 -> 0.053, 8.05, 8.29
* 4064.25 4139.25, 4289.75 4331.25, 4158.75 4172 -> -0.107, 8.01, 7.07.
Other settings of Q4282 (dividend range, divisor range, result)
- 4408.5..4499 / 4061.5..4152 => 1.12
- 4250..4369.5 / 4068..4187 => 0.95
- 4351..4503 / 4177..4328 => 1.15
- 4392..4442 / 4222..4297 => 1.15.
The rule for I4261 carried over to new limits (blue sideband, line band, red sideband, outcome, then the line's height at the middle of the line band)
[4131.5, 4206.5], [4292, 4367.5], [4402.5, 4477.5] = 7.2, 8.53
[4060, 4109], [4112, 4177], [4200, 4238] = -2.9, 7.88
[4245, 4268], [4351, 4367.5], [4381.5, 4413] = -1.2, 8.07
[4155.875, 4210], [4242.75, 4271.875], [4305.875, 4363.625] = 1.0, 8.01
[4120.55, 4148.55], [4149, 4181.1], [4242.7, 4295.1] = -0.9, 8.01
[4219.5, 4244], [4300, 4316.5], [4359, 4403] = 3.9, 8.05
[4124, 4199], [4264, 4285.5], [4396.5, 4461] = 2.0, 8.39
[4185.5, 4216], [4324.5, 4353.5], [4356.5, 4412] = 0.6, 8.29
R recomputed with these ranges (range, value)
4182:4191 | 8.71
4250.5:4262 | 8.37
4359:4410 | 10.1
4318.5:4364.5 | 9.89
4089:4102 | 9.23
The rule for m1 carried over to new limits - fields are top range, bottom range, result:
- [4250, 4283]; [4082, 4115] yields 0.95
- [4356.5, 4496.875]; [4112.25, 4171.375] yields 1.05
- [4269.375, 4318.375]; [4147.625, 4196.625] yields 0.84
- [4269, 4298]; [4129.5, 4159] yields 0.90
